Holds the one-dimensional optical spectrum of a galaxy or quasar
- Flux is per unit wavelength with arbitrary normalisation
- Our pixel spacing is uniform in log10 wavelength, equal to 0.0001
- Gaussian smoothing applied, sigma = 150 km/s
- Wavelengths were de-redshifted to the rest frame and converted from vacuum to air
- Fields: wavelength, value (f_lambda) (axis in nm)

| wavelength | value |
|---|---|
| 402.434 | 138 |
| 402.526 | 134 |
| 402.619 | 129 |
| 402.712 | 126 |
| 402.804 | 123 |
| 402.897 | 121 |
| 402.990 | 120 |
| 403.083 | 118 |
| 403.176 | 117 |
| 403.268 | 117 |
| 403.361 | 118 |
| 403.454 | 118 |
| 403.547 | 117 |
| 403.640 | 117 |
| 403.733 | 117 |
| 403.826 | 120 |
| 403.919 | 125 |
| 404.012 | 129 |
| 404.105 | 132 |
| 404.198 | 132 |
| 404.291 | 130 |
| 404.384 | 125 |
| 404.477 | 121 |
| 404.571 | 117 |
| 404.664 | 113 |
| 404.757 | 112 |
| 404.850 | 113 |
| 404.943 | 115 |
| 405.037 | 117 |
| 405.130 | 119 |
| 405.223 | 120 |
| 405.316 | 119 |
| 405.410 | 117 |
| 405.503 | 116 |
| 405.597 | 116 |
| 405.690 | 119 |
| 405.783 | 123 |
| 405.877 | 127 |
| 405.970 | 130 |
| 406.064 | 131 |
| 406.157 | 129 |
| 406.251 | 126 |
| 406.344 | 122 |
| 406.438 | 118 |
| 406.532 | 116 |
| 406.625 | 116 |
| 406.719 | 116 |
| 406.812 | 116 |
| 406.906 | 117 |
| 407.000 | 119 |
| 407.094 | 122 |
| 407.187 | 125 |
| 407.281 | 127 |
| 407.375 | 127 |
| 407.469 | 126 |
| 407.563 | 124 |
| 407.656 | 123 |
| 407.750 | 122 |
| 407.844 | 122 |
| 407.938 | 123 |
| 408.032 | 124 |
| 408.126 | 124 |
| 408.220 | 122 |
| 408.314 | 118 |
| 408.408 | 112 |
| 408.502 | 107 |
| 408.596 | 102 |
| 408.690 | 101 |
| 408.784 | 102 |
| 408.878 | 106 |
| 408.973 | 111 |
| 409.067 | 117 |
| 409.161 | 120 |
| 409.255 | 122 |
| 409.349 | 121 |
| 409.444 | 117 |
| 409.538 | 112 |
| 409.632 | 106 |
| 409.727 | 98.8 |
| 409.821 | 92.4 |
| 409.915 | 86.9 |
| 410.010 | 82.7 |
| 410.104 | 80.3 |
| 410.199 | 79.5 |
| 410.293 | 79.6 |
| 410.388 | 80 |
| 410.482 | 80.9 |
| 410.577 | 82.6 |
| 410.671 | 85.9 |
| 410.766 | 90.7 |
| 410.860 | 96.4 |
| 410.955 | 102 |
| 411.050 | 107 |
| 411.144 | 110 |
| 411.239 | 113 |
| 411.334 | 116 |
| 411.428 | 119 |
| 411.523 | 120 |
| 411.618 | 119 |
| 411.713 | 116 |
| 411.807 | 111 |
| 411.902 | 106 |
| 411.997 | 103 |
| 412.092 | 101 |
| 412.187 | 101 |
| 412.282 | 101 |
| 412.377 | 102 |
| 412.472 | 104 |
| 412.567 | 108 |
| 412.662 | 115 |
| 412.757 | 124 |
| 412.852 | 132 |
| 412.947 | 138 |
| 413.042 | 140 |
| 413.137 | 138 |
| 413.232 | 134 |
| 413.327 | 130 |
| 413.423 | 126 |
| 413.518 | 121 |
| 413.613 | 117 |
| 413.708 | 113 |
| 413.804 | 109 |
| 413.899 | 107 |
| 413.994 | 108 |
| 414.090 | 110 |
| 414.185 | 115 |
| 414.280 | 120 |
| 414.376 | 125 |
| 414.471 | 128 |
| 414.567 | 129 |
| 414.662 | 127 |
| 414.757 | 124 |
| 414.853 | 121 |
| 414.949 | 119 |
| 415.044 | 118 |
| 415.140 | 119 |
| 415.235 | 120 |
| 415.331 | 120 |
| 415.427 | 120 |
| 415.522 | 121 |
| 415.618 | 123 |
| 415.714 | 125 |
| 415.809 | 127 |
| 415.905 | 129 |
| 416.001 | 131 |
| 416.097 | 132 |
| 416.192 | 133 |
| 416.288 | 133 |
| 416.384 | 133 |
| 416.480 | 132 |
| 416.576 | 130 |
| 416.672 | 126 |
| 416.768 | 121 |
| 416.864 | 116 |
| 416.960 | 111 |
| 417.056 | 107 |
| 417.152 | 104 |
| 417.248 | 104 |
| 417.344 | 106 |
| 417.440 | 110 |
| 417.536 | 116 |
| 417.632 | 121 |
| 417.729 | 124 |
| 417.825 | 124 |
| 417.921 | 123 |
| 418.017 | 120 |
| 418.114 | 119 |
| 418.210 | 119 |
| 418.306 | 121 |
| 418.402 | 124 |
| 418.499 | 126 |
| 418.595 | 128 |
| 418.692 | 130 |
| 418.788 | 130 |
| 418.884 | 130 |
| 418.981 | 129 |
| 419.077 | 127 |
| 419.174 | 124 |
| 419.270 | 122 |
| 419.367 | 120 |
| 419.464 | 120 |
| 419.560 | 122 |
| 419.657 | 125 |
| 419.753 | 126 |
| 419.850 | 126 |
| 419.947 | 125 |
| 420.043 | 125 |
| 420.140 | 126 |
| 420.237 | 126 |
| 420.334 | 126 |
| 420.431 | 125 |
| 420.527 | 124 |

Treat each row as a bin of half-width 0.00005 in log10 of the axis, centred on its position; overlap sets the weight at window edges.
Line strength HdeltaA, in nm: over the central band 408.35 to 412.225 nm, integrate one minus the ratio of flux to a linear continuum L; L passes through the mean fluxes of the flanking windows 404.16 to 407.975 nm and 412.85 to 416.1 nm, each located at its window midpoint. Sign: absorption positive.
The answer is 0.61 nm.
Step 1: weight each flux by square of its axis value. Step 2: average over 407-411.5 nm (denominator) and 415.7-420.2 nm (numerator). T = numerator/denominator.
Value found 1.19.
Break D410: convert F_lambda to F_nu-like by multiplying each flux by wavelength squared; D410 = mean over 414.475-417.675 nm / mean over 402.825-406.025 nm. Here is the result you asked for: 1.1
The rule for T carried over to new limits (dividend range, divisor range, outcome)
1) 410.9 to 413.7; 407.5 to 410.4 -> 1.09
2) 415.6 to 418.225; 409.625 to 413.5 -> 1.17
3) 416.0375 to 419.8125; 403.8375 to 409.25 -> 1.08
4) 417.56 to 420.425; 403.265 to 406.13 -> 1.10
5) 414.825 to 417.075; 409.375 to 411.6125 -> 1.30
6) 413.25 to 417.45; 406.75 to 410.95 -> 1.15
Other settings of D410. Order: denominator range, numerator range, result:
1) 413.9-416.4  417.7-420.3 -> 1.03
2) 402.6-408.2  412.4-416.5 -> 1.06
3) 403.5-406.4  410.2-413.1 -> 0.91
